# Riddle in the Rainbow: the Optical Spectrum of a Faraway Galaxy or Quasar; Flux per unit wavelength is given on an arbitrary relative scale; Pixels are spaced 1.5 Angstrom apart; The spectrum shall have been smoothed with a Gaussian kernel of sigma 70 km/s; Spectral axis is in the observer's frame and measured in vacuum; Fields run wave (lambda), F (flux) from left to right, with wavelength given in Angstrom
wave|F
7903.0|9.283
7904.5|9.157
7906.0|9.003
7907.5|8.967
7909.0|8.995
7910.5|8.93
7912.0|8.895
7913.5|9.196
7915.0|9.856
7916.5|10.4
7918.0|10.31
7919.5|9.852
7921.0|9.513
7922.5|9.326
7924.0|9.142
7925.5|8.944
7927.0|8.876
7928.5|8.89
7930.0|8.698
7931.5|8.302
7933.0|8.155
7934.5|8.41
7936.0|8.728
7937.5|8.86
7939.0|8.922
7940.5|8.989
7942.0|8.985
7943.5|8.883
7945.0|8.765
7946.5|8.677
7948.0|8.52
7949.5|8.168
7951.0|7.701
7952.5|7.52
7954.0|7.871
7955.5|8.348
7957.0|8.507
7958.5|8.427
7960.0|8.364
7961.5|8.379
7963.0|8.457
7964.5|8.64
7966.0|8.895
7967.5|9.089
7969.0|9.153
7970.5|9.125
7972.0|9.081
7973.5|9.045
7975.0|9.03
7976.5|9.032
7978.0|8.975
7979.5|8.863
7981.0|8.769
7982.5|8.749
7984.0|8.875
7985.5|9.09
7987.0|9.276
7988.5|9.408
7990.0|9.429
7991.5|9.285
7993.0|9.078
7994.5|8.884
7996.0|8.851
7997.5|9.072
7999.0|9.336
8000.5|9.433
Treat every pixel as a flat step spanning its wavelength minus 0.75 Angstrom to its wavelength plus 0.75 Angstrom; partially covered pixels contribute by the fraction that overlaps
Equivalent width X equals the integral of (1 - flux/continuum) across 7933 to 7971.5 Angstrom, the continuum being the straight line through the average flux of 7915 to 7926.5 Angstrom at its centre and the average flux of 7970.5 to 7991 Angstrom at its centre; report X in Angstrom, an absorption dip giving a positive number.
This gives 3.1 Angstrom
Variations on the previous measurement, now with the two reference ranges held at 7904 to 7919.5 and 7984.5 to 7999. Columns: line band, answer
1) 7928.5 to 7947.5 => 1.3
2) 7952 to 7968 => 1.5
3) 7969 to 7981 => 0.3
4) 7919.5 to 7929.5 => 0.2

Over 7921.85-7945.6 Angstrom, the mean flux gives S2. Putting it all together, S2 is 8.8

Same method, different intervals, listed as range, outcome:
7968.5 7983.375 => 8.98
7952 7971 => 8.53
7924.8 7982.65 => 8.66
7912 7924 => 9.68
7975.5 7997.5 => 9.04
